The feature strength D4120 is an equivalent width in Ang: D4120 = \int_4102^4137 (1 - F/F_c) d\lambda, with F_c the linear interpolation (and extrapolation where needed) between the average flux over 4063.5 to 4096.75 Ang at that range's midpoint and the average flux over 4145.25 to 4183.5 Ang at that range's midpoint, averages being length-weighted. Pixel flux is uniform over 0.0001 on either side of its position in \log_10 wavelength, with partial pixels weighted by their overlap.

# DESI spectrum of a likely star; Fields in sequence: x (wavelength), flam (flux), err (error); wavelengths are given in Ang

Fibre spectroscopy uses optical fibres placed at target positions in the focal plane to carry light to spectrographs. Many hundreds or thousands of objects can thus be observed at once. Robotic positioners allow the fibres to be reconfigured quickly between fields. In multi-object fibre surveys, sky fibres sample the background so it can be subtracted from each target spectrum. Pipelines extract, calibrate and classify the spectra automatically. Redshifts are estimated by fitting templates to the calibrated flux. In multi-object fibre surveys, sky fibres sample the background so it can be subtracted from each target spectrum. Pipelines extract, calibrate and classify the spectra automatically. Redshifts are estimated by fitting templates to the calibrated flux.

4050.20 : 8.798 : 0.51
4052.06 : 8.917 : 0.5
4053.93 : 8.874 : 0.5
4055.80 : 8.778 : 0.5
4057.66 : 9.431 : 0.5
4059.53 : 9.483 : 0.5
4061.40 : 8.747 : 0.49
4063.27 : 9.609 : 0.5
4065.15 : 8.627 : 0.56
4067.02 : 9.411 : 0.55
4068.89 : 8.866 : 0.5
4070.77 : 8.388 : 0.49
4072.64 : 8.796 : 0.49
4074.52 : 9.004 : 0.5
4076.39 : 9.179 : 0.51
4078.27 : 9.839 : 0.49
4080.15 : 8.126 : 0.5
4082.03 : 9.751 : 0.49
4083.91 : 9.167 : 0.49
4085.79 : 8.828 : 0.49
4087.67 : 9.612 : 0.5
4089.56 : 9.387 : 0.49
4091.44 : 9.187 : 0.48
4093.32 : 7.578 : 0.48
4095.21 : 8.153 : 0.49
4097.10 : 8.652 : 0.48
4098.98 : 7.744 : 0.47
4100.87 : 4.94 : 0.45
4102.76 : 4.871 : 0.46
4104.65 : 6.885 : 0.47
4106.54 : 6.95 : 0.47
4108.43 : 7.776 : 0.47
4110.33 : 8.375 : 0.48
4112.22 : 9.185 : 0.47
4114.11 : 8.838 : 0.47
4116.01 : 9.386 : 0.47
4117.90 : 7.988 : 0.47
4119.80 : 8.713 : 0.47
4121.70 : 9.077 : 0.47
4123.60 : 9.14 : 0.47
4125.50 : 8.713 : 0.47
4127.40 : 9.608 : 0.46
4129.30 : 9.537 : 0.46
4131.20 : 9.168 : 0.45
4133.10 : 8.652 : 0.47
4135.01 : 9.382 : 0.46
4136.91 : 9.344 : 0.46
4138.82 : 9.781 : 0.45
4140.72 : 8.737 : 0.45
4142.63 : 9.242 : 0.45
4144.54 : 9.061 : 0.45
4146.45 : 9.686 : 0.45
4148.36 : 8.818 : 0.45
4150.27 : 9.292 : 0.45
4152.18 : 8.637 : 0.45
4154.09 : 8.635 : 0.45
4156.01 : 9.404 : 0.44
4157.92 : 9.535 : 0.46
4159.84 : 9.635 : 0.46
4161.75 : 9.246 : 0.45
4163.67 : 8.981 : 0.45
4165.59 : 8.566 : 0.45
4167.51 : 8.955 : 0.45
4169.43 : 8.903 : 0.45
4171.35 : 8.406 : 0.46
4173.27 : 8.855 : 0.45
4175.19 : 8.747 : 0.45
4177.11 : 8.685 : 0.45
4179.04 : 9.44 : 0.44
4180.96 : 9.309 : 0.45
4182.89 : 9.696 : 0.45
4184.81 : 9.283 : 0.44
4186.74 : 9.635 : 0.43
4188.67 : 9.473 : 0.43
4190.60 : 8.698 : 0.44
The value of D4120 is 1.9 Ang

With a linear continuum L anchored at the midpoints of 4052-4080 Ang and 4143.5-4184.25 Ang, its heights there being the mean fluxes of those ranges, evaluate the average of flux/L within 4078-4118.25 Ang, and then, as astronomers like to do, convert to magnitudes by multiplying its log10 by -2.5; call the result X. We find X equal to 0.11 mag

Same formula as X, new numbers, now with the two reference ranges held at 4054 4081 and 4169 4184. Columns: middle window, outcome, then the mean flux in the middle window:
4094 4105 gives 0.29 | 6.89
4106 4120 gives 0.07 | 8.43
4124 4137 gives -0.02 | 9.19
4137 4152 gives -0.02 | 9.21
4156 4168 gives -0.02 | 9.18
